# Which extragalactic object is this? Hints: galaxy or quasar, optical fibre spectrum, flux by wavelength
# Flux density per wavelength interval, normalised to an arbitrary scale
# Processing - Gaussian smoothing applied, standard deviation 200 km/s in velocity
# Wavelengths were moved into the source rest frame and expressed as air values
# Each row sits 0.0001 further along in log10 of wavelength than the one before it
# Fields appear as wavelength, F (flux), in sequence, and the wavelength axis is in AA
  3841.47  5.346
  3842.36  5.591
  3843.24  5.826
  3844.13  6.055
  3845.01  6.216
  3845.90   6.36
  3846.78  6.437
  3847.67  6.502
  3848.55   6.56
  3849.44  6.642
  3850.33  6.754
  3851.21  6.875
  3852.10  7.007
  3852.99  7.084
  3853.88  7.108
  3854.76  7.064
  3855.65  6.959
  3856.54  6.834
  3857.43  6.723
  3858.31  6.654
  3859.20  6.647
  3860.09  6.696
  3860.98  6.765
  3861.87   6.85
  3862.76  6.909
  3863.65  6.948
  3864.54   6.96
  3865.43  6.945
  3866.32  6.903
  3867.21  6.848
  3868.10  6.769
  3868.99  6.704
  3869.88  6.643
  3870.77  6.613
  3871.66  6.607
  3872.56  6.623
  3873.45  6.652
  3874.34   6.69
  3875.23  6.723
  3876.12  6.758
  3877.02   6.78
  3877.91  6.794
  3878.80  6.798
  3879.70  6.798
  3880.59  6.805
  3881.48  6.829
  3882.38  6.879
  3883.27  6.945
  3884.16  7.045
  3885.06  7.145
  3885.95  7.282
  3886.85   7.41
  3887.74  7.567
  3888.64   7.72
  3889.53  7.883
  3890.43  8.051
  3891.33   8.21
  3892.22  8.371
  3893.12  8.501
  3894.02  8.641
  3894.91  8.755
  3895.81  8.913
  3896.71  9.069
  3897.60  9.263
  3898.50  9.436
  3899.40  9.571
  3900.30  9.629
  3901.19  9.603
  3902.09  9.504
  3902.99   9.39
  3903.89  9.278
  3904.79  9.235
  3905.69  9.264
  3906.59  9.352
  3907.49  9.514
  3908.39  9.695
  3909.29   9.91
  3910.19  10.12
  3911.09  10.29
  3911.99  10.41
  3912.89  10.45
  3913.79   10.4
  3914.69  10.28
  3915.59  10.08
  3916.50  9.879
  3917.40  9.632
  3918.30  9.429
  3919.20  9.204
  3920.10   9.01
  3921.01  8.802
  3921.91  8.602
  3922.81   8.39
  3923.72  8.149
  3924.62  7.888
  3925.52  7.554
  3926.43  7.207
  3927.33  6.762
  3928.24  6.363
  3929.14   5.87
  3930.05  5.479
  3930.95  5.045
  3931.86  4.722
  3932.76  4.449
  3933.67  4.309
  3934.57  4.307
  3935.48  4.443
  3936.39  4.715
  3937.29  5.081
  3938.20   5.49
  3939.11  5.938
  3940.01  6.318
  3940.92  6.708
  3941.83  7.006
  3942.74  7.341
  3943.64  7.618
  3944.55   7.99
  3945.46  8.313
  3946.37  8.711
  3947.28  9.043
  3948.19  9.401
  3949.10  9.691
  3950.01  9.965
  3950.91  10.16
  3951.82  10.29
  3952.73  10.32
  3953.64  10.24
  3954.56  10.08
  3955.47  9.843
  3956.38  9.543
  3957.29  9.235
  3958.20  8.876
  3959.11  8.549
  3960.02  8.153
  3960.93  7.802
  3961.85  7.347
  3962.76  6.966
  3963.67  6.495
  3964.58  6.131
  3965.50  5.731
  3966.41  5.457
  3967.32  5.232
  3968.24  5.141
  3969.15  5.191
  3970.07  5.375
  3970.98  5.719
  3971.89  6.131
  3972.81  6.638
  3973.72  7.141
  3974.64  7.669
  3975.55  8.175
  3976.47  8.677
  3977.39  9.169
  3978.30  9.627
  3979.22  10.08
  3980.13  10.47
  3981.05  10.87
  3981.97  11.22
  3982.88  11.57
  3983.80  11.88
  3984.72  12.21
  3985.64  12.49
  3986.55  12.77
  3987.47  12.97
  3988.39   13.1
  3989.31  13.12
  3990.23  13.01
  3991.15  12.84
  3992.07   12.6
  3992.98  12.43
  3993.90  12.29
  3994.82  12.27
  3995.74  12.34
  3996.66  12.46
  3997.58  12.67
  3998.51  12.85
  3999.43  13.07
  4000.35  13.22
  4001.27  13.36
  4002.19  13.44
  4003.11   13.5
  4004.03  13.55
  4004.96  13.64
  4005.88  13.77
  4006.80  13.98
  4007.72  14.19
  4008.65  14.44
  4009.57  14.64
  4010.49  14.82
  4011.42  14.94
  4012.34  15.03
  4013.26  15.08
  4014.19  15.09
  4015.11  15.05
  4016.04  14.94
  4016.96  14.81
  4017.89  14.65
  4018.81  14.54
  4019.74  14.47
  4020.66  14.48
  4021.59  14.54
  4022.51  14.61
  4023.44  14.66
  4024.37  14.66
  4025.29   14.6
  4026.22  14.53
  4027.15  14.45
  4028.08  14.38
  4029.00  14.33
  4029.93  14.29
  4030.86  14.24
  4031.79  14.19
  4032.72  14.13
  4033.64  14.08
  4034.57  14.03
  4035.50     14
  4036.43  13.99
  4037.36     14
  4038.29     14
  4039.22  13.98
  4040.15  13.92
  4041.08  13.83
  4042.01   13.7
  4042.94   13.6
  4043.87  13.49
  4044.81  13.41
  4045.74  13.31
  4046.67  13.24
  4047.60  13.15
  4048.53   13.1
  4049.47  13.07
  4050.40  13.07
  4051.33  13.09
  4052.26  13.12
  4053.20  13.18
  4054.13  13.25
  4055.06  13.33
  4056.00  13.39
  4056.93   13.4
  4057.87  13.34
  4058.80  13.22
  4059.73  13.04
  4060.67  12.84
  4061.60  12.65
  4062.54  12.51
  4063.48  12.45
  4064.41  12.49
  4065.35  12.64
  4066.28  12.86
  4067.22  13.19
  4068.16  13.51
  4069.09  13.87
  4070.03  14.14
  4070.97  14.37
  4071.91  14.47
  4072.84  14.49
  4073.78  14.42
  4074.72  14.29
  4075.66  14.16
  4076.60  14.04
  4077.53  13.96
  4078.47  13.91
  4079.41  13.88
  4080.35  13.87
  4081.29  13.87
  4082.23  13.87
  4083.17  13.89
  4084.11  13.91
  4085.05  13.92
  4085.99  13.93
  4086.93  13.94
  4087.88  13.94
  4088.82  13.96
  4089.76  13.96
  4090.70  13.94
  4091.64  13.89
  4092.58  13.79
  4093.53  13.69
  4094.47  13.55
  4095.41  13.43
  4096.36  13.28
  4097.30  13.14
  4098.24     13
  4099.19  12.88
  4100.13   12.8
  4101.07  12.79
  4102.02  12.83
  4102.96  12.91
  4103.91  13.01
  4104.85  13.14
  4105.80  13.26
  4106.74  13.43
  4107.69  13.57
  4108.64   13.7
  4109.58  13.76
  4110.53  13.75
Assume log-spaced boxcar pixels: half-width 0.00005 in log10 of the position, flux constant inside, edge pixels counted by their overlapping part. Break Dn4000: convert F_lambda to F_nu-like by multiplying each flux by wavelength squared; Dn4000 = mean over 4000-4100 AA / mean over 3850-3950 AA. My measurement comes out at 1.9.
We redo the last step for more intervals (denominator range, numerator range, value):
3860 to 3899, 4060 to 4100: 2.05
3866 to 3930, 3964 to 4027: 1.52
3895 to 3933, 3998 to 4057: 1.70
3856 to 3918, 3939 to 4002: 1.23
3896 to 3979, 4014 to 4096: 1.83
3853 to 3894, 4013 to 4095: 2.15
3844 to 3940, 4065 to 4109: 2.00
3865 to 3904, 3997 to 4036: 1.98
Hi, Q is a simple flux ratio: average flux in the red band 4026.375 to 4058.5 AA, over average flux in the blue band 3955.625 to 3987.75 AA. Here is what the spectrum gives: 1.6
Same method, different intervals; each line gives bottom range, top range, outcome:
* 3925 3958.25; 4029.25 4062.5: 1.83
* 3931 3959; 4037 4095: 1.78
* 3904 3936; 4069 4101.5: 1.70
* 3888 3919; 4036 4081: 1.45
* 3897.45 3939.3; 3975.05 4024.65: 1.61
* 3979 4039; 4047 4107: 0.99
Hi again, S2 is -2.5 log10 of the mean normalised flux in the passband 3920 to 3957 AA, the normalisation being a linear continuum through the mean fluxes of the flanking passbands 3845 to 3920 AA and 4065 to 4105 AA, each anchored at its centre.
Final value 0.26 mag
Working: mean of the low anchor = 7.89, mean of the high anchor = 13.7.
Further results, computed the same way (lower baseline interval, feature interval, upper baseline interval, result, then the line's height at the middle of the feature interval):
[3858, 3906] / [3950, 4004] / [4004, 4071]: 0.156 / 11.4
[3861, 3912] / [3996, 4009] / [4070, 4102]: -0.182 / 11.3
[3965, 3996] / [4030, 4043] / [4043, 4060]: -0.123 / 12.5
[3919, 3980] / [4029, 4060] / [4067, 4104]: -0.154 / 11.8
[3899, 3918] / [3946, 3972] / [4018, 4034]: 0.417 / 11.8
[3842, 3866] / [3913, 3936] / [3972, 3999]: 0.202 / 9.08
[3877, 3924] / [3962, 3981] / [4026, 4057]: 0.494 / 11.2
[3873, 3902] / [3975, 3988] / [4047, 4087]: -0.004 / 10.8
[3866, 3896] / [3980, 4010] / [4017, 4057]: -0.063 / 12.1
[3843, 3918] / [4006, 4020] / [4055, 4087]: -0.235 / 11.8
